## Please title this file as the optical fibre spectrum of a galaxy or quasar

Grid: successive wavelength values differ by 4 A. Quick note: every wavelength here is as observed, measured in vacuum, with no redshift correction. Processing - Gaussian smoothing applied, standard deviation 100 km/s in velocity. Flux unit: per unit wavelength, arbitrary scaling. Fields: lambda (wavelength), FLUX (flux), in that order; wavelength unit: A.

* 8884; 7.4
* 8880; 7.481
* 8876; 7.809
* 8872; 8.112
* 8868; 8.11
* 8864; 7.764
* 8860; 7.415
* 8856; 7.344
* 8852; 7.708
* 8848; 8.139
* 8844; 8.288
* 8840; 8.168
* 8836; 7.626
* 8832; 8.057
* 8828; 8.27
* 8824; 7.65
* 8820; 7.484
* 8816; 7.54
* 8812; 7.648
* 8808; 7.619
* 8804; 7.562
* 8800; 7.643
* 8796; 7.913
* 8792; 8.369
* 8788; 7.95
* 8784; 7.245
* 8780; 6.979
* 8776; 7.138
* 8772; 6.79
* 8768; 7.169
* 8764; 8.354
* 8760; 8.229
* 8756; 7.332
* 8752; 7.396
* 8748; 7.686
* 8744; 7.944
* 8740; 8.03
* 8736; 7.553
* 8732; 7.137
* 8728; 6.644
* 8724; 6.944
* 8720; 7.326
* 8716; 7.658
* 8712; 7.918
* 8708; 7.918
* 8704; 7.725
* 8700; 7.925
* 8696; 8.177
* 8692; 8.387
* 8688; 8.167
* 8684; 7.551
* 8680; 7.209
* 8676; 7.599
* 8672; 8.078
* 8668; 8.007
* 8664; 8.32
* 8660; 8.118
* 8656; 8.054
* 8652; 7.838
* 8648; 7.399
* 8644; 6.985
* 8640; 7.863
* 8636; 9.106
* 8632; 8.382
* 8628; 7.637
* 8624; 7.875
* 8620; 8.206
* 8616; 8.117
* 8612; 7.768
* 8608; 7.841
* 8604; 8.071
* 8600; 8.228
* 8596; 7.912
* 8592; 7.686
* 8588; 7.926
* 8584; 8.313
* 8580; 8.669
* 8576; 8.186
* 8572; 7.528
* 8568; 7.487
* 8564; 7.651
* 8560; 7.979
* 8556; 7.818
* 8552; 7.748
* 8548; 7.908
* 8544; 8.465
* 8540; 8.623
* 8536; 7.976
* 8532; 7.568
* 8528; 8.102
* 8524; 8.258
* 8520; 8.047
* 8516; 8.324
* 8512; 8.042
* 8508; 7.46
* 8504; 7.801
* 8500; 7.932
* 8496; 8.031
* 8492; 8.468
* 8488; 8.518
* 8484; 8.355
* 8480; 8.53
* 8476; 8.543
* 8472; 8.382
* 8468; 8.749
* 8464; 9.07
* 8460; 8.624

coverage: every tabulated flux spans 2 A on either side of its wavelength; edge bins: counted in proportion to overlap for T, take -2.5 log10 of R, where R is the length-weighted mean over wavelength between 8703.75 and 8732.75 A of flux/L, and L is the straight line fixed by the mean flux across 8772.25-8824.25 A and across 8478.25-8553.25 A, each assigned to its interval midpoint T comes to 0.05 mag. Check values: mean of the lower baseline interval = 8.12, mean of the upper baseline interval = 7.57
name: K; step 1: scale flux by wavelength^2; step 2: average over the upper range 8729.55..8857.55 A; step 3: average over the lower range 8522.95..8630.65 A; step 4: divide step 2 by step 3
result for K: 1.0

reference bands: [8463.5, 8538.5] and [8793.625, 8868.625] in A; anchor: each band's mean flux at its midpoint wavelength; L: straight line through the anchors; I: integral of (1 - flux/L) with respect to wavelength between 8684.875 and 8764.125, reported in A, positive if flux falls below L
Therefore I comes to 2.1 A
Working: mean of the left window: 8.2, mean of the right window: 7.78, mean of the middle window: 7.71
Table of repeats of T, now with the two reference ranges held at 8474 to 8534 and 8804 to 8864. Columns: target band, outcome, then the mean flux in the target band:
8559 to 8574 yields 0.06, 7.64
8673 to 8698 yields 0.01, 7.86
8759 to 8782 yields 0.06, 7.41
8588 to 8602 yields 0.01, 7.94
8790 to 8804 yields -0.01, 7.92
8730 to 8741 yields 0.05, 7.53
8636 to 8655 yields 0.04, 7.72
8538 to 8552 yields -0.02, 8.25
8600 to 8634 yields 0.00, 8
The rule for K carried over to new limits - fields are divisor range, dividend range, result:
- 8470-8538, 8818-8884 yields 1.04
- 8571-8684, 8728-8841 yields 1.00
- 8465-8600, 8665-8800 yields 0.99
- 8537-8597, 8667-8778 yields 0.99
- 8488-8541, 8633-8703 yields 1.02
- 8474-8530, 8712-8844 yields 0.99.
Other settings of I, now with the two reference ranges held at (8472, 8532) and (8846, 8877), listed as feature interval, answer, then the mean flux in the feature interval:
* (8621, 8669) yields 0.28 A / 7.97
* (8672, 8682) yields 0.56 A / 7.54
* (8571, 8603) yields 0.00 A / 8.07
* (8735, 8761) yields 0.61 A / 7.73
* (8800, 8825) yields 0.84 A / 7.59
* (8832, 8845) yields -0.31 A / 8.01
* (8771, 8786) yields 1.58 A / 7.05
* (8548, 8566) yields 0.65 A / 7.81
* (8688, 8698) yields -0.36 A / 8.26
